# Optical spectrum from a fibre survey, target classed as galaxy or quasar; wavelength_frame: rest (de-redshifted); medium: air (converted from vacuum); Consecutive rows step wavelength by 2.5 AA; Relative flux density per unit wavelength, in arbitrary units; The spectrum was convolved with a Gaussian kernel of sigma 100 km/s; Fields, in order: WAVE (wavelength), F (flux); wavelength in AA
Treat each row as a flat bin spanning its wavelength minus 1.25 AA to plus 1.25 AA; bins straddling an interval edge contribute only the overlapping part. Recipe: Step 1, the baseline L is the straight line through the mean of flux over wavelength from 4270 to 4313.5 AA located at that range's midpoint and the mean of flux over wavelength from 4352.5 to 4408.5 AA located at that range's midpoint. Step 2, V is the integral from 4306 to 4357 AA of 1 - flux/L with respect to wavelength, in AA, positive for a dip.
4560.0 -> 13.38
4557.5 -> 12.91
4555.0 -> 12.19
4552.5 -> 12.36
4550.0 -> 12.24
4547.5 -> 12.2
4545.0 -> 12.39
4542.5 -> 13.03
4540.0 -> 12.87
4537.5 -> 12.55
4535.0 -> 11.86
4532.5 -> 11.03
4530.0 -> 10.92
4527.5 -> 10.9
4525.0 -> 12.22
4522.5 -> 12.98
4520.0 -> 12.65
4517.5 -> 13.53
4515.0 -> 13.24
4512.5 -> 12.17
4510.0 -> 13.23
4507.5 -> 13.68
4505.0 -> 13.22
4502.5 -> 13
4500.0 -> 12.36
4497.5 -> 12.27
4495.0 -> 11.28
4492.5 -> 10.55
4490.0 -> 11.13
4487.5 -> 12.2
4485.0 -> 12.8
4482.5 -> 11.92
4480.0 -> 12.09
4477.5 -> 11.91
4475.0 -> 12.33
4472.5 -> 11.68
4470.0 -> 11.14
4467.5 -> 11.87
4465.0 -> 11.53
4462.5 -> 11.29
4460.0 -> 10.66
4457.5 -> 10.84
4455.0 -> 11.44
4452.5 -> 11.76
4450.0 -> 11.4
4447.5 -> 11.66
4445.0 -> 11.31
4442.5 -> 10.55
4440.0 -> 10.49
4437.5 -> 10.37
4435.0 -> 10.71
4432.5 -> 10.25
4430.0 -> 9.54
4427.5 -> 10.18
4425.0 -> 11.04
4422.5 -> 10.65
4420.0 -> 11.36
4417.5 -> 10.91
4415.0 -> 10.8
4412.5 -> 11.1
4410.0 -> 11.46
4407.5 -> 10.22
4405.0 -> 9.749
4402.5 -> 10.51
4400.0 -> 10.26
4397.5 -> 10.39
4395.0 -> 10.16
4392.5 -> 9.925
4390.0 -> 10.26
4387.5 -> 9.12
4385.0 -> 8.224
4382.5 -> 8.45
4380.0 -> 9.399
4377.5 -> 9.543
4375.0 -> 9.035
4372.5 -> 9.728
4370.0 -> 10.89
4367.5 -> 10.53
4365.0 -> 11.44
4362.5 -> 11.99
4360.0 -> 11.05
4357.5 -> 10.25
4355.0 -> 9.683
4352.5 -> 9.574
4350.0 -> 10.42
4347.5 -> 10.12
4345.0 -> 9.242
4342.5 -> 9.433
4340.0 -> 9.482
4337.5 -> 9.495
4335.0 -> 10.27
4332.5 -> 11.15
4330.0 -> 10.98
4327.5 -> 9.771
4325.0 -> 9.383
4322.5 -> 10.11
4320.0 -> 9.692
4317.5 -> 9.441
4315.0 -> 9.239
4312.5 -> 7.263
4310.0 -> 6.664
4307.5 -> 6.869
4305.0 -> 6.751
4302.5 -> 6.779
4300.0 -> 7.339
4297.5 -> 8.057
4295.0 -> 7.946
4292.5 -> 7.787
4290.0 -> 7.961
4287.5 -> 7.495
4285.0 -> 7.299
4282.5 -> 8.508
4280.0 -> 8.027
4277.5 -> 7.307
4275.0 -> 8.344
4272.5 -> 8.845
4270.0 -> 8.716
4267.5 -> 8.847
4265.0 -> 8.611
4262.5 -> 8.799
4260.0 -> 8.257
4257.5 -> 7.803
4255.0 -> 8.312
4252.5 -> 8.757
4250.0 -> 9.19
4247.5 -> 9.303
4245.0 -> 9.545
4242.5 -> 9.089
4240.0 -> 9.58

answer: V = -4.1 AA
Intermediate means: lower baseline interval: 7.64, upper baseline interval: 10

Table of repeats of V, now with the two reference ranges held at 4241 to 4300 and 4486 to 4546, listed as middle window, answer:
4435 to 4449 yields 0.3 AA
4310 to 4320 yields 0.6 AA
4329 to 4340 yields -1.1 AA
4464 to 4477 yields -0.2 AA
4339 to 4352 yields -0.2 AA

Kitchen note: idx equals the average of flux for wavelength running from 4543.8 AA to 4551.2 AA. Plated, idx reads 12.3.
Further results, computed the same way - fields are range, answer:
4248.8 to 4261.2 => 8.46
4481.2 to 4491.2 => 12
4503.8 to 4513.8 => 13.1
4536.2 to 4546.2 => 12.7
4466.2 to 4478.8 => 11.8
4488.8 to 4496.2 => 11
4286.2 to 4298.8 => 7.84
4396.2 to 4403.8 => 10.4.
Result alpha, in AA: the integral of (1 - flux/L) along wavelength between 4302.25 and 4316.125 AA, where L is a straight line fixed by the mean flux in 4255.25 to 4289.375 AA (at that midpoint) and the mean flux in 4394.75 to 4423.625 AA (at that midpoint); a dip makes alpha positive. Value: 2.5 AA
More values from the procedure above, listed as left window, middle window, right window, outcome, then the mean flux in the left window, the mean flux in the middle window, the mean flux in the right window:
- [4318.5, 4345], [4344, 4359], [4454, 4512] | 0.4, 9.94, 9.91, 11.9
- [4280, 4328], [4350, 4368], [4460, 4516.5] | -2.6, 8.1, 10.6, 12.1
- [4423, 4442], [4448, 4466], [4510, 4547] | -0.7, 10.4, 11.3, 12.3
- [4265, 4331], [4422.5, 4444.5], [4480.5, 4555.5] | 0.6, 8.28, 10.4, 12.3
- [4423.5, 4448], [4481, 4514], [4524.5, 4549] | -2.5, 10.6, 12.3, 12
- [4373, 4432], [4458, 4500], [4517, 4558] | -1.3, 10.1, 11.7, 12.2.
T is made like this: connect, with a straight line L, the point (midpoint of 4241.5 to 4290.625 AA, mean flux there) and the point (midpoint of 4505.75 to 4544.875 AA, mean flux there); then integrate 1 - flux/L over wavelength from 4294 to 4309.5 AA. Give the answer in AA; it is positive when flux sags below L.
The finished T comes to 3.0 AA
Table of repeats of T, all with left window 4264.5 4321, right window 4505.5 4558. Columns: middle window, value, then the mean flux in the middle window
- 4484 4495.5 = 0.1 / 11.6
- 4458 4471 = -0.1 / 11.3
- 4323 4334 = -2.1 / 10.3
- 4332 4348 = -1.7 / 9.81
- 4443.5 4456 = -0.7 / 11.5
